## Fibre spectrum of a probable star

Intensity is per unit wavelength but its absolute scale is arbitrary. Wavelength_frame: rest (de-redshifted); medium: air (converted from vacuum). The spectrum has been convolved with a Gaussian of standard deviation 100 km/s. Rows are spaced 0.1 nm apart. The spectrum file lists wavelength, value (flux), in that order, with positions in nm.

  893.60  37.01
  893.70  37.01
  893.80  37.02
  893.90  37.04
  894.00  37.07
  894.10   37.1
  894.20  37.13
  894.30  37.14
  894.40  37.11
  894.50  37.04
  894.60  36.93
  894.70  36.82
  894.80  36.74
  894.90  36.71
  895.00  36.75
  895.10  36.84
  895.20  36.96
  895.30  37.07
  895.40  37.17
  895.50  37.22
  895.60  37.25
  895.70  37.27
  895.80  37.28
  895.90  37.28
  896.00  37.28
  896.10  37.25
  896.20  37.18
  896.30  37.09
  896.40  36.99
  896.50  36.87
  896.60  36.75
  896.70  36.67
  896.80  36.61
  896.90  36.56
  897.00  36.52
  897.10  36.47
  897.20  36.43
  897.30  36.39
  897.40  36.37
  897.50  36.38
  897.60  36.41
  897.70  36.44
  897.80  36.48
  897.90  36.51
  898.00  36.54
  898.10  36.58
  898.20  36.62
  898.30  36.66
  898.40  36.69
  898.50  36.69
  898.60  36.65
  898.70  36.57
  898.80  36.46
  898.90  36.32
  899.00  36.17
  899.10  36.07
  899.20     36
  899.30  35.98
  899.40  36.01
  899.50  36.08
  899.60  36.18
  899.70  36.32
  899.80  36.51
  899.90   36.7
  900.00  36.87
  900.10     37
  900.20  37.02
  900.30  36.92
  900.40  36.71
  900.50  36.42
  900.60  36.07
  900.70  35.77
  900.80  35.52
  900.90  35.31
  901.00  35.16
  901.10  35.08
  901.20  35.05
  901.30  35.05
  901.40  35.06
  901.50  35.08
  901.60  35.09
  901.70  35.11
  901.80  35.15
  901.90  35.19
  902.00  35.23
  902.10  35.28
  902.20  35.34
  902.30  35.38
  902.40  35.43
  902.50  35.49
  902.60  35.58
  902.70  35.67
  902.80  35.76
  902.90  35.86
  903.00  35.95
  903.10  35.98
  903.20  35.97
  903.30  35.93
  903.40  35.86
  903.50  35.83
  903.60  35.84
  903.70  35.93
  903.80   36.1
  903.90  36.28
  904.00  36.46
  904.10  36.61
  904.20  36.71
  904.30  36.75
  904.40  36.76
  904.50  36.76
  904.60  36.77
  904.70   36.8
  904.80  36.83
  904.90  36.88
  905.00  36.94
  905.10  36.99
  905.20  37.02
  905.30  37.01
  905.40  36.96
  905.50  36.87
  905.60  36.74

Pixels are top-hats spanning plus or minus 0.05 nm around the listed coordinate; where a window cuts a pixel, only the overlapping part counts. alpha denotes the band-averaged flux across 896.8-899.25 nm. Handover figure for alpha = 36.5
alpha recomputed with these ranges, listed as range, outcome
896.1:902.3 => 36.2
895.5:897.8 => 36.8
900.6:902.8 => 35.3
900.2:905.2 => 35.9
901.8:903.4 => 35.6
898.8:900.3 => 36.4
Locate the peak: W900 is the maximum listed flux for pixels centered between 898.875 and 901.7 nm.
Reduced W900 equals 37.02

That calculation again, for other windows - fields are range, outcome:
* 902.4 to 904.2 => 36.71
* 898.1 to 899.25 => 36.69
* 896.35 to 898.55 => 36.99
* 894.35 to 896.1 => 37.28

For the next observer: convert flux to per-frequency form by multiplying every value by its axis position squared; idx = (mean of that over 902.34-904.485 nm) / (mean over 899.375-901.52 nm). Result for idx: 1.01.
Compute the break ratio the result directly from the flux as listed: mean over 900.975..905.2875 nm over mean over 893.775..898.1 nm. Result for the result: 1.0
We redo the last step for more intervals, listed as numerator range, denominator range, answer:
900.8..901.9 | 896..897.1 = 0.95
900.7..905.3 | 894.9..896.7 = 0.97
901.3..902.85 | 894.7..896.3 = 0.95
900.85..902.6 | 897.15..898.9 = 0.96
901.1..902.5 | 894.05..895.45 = 0.95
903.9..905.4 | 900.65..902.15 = 1.05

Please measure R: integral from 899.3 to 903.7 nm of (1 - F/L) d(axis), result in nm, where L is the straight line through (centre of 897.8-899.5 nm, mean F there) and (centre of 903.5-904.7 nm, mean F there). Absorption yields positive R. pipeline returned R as 0.08 nm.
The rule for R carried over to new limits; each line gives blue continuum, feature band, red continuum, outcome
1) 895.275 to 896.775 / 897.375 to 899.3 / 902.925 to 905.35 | 0.02 nm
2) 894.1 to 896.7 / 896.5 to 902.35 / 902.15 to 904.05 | 0.05 nm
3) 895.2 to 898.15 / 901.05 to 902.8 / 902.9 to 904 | 0.04 nm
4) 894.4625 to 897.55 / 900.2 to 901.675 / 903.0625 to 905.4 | 0.04 nm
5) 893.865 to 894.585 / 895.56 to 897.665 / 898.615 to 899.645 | -0.01 nm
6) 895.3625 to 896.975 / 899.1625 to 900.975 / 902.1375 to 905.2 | 0.02 nm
